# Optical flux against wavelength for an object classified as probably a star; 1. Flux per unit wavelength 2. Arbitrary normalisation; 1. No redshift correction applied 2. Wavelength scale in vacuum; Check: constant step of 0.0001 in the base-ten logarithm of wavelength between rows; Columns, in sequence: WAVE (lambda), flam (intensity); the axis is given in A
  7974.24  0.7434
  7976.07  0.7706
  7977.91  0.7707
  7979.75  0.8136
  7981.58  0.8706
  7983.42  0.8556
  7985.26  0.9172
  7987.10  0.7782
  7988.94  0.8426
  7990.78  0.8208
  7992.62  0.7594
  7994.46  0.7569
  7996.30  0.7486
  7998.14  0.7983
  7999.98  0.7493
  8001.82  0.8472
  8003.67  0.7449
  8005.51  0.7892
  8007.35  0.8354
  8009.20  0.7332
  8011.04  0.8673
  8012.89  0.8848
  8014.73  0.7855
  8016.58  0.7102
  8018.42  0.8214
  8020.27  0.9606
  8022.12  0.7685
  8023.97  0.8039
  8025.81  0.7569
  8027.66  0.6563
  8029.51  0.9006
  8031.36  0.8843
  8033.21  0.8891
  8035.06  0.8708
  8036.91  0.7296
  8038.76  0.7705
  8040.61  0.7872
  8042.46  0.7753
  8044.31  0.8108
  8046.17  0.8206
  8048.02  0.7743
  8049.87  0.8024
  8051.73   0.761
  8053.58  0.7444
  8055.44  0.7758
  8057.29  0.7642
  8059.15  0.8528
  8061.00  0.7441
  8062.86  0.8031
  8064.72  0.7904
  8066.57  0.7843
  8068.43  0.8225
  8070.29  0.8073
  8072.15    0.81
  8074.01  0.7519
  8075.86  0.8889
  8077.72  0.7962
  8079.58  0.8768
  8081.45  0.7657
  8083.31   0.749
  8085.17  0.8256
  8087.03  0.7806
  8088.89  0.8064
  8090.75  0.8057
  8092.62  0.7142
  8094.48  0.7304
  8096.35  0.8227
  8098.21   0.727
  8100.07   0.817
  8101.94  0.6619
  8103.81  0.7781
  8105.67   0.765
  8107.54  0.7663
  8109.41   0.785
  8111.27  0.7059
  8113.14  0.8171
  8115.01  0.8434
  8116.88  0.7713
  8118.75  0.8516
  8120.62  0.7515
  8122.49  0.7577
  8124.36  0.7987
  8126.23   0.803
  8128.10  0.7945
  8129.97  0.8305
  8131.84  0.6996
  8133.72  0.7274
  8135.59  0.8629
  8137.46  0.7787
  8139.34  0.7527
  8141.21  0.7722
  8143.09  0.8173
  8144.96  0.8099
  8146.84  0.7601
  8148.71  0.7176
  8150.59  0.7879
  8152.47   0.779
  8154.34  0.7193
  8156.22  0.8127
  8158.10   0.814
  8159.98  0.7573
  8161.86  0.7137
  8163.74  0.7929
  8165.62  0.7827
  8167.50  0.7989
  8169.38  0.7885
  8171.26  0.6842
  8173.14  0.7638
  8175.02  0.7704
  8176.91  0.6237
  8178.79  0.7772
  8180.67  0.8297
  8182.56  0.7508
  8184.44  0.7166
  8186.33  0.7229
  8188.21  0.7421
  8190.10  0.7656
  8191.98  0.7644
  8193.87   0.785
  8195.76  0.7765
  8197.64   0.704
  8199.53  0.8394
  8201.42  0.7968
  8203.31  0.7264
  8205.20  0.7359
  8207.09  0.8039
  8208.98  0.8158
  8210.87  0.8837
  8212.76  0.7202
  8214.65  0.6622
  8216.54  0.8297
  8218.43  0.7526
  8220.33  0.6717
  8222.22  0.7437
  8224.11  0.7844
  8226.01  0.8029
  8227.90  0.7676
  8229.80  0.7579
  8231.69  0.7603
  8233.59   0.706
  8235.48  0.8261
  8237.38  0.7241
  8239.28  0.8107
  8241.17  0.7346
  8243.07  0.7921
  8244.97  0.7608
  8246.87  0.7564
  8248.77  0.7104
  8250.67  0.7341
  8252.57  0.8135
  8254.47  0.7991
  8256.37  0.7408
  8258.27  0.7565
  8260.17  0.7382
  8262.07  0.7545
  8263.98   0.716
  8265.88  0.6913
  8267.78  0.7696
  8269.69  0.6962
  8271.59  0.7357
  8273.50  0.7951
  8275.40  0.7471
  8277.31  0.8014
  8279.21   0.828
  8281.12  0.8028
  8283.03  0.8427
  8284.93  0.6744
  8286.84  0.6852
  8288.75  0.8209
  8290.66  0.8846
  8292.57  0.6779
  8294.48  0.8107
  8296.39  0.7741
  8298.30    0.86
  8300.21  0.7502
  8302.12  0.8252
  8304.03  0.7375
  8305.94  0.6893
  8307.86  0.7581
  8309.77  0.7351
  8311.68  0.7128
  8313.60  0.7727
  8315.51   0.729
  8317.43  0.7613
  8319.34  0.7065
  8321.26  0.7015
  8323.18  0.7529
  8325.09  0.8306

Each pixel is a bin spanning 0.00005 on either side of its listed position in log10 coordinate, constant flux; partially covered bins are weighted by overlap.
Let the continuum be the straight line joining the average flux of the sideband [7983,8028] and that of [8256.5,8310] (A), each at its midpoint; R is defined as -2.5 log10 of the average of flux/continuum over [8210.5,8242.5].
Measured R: 0.02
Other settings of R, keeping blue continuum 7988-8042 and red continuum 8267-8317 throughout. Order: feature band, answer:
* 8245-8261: 0.02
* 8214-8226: 0.04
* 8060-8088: -0.01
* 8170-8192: 0.05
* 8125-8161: 0.01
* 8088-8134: 0.02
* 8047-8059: 0.03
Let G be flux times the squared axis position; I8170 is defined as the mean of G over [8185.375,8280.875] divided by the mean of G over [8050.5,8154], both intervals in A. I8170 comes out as 1.00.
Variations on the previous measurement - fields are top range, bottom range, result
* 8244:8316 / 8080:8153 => 1.02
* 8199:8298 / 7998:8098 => 1.01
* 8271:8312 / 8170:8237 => 1.04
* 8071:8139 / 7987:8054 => 1.00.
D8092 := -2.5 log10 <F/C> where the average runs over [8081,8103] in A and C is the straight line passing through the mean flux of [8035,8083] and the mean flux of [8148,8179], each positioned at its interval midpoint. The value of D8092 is 0.02 mag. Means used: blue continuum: 0.793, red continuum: 0.758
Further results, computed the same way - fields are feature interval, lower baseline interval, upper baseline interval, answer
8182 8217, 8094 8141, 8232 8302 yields 0.01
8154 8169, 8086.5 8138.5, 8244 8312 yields -0.01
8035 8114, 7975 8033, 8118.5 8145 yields 0.02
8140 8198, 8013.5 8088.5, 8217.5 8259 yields 0.02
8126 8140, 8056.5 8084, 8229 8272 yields 0.00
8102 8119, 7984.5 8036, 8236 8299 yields 0.02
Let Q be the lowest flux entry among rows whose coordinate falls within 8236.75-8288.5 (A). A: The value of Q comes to 0.6744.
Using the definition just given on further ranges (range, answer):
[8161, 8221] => 0.6237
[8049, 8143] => 0.6619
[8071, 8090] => 0.749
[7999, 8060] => 0.6563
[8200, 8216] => 0.6622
